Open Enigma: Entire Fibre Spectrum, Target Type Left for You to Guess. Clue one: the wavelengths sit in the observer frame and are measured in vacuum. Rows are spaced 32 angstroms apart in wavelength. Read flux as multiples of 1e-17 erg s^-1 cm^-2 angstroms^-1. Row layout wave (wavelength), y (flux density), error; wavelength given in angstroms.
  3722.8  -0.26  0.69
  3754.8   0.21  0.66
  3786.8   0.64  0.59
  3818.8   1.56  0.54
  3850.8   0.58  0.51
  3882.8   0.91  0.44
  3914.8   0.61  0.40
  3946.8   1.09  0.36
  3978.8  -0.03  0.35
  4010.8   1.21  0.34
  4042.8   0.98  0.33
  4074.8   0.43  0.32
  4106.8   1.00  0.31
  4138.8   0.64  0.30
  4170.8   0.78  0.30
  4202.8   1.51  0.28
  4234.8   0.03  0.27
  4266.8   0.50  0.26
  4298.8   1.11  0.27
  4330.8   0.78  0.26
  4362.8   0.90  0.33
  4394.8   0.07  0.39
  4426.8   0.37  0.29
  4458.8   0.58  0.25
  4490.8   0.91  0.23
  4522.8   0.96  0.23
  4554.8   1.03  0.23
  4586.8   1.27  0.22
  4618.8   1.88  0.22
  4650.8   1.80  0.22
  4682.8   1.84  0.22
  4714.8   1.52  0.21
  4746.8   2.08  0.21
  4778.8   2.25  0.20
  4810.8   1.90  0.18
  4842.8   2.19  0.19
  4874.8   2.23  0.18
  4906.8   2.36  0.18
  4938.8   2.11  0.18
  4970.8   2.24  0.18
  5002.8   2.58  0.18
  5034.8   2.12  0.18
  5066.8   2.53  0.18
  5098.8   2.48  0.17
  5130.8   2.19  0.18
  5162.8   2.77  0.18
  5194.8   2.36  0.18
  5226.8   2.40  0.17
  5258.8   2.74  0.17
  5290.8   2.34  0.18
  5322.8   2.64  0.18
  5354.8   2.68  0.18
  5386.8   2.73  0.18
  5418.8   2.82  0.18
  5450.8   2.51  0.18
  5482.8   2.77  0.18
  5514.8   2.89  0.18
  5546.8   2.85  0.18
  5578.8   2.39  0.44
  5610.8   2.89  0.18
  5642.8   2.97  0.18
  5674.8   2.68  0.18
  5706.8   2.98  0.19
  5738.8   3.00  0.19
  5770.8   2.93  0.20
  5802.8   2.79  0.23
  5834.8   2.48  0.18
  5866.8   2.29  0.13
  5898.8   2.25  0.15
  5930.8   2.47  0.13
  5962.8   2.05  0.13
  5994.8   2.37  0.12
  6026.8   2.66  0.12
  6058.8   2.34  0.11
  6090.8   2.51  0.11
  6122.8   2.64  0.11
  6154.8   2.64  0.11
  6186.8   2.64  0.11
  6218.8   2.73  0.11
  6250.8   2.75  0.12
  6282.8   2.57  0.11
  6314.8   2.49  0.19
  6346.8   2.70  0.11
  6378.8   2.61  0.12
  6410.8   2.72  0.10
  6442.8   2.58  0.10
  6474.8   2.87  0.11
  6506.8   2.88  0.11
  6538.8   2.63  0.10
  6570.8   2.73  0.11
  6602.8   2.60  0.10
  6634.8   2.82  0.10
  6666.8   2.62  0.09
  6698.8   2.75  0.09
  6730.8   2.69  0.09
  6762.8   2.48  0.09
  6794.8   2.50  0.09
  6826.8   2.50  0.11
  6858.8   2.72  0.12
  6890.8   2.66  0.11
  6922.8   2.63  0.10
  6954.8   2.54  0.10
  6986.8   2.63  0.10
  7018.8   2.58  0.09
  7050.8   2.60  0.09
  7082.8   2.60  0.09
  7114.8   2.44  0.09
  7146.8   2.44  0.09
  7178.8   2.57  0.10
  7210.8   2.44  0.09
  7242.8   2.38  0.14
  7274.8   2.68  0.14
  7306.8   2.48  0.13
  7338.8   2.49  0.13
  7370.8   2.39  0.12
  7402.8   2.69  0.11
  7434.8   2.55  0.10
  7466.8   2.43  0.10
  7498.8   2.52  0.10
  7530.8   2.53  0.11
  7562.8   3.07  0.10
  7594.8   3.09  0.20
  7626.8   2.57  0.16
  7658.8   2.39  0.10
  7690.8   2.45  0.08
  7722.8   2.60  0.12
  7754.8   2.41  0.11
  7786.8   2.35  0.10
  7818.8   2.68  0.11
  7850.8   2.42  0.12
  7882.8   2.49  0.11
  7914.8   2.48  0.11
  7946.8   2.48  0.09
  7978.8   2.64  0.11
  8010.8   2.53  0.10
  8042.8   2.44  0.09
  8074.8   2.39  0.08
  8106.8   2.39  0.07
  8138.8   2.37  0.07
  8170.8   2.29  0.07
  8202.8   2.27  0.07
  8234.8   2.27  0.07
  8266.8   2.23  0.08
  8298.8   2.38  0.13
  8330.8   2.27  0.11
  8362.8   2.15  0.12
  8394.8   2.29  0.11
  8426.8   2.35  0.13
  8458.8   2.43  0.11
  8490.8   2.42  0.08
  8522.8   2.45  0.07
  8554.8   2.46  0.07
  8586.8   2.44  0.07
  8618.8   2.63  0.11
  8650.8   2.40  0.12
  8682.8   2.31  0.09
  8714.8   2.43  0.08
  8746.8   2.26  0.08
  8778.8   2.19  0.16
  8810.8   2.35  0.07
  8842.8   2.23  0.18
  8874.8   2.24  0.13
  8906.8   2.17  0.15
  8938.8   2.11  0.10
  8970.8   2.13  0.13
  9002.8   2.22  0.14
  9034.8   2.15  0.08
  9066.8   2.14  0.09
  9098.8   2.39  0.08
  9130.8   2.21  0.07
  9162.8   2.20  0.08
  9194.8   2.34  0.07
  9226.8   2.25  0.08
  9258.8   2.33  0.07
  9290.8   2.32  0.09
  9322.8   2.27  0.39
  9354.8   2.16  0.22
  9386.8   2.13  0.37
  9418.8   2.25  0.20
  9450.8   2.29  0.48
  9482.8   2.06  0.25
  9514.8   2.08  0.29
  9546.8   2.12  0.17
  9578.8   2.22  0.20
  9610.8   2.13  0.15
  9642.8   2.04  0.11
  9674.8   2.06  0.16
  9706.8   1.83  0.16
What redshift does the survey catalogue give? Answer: 0.151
